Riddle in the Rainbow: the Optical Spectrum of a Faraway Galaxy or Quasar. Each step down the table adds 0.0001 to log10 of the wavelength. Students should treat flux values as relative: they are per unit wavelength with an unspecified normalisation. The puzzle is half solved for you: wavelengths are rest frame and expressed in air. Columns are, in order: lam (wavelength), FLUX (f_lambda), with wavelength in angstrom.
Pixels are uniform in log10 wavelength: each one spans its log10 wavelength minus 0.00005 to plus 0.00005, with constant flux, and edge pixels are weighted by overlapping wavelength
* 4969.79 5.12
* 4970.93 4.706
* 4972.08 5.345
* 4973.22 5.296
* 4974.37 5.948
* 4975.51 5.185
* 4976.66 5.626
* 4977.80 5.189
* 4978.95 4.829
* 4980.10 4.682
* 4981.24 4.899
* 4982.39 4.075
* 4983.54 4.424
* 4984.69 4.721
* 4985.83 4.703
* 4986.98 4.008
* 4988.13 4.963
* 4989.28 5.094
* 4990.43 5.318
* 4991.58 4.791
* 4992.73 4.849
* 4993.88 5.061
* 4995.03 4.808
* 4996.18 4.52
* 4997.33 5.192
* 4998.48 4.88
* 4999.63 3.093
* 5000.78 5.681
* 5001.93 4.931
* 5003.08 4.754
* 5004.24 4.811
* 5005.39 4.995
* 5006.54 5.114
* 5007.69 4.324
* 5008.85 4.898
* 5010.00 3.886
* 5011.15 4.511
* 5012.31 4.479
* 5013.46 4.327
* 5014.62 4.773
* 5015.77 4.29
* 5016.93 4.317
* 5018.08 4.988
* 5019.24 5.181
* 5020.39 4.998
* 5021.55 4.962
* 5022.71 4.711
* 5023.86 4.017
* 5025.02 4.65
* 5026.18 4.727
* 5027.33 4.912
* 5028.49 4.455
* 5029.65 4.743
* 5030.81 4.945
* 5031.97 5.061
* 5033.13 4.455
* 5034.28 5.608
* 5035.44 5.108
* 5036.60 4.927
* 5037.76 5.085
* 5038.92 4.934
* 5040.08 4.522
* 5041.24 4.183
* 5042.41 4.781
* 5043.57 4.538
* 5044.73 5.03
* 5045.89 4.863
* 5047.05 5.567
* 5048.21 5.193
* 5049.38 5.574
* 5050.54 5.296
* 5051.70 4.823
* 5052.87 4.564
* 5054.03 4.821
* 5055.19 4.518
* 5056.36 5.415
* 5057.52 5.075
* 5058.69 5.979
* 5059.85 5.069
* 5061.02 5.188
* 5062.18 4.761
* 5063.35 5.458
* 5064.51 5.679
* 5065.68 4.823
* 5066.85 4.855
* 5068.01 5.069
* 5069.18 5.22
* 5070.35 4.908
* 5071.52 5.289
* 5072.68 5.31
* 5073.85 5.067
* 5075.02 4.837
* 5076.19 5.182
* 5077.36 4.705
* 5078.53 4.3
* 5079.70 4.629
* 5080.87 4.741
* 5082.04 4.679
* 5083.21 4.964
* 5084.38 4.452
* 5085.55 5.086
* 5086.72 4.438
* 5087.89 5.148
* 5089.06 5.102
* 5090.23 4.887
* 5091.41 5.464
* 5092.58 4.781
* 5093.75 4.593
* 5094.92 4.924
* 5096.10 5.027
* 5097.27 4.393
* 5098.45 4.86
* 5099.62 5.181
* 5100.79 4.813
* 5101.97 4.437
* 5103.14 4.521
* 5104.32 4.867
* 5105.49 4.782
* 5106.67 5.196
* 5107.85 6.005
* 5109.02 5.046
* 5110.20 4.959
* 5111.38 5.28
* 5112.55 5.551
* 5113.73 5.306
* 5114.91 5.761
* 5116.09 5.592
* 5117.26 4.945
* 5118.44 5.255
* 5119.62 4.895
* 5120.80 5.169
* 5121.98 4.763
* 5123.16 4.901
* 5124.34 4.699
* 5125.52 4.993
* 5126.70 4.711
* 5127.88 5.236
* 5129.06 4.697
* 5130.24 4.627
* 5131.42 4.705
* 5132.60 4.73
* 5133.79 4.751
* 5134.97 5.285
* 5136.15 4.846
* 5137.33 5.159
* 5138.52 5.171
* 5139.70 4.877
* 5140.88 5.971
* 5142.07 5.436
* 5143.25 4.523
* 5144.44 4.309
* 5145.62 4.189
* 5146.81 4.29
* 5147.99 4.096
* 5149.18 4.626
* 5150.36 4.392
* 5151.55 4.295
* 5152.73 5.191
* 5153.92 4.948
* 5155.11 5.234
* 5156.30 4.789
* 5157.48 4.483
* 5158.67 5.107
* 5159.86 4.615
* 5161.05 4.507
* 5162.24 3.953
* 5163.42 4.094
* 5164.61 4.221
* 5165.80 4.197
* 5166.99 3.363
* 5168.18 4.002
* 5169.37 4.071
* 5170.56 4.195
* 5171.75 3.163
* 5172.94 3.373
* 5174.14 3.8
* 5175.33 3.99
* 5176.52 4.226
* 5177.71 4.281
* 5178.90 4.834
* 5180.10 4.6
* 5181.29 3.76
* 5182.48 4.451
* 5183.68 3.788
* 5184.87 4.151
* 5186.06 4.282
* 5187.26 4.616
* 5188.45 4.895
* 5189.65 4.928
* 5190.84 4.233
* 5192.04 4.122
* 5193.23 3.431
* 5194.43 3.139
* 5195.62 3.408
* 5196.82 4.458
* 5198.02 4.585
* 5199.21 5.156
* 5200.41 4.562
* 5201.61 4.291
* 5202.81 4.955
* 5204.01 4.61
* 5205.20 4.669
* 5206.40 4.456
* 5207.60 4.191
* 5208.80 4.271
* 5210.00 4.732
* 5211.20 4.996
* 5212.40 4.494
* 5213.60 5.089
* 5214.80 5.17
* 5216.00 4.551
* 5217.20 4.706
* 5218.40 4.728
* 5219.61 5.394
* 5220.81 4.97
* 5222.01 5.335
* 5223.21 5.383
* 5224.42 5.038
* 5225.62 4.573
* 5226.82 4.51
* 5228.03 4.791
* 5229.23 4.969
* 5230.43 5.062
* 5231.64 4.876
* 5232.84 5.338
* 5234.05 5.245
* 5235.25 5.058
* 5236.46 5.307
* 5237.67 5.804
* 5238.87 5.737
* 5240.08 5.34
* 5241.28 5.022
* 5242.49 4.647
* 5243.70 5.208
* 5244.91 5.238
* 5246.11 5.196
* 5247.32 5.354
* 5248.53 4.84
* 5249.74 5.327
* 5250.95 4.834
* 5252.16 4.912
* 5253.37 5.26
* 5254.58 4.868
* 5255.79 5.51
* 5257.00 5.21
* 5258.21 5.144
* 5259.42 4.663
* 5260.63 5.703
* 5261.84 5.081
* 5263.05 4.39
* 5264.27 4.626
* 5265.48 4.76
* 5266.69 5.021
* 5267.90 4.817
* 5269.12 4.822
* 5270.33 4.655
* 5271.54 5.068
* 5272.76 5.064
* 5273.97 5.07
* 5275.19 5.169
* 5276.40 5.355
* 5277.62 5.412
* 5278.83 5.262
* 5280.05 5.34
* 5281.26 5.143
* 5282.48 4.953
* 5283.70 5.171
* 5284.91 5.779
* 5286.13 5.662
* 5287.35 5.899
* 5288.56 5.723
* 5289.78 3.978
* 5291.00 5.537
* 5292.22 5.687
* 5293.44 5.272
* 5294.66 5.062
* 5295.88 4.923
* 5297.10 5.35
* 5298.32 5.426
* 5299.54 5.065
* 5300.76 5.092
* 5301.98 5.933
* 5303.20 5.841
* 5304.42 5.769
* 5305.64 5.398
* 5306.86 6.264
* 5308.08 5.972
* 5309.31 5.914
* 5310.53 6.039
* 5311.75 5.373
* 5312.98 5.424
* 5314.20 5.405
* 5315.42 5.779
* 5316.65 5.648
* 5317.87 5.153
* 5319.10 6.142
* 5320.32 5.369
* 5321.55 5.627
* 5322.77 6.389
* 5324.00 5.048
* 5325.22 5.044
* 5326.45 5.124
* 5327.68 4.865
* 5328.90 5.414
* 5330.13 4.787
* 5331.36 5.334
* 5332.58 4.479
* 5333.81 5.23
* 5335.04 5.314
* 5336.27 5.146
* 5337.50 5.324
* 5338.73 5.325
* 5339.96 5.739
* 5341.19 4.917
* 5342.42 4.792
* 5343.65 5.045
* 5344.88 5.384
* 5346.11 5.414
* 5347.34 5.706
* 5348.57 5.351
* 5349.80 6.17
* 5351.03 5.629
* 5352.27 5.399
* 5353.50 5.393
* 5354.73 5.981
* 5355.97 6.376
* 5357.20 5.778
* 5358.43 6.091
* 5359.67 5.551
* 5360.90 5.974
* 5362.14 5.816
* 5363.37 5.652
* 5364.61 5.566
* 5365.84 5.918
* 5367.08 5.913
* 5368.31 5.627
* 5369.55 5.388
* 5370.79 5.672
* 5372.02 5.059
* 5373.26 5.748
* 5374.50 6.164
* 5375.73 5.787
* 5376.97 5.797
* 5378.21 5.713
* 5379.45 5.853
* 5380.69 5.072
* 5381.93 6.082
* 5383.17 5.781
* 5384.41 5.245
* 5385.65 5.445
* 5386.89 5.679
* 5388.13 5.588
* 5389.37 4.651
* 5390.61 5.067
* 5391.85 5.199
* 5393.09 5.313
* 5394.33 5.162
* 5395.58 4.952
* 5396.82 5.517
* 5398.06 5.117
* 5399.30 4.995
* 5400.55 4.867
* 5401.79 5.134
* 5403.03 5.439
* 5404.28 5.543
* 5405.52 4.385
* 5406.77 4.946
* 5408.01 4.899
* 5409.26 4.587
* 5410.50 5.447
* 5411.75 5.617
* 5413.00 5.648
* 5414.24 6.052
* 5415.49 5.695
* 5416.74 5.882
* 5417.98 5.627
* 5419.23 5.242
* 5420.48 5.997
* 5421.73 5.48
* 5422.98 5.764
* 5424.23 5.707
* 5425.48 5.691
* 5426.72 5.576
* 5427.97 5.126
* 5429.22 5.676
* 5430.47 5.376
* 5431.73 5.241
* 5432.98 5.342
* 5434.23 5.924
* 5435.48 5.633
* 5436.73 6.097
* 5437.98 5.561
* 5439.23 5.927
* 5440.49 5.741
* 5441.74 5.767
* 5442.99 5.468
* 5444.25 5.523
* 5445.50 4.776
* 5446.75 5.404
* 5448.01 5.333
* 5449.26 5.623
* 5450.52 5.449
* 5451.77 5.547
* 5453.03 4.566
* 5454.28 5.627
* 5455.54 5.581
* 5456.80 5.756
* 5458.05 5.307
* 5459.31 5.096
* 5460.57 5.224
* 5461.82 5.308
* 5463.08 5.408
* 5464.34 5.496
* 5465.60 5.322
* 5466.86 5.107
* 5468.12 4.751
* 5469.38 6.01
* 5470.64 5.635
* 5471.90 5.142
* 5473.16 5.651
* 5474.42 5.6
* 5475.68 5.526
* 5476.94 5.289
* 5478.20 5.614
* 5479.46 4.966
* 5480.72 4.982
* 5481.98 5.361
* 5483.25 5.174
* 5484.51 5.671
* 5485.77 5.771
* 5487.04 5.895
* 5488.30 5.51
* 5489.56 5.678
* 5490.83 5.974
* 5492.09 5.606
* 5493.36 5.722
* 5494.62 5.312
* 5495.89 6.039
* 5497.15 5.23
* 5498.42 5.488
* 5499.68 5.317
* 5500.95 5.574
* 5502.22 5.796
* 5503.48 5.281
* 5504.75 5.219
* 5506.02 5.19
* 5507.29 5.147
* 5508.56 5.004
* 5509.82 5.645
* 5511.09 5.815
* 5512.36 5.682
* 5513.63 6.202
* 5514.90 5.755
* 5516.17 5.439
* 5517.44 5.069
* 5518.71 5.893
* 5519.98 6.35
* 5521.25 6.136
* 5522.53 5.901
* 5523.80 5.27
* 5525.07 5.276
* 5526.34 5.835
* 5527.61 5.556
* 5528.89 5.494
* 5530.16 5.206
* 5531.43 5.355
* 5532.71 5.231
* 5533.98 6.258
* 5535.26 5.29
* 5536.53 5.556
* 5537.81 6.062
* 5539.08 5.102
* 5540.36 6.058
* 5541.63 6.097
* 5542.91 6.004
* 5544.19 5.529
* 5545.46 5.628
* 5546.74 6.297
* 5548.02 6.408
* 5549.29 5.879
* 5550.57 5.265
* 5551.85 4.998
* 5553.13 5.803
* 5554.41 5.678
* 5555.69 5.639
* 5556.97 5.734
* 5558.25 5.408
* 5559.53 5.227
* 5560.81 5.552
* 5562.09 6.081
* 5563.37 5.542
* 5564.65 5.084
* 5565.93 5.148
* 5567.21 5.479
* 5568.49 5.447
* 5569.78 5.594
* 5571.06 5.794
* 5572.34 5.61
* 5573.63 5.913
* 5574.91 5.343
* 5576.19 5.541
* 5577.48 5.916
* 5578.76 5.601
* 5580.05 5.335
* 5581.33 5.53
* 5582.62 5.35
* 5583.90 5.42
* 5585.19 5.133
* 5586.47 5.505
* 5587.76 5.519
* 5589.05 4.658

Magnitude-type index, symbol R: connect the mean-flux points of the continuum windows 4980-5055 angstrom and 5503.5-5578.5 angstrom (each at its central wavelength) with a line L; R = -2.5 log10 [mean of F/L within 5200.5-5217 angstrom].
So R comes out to 0.10 mag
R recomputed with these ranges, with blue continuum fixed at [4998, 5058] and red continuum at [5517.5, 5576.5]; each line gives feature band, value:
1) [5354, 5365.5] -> -0.103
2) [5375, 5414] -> 0.014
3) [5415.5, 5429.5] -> -0.036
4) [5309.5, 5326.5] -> -0.060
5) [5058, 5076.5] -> -0.067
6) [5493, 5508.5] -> 0.028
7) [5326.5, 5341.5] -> 0.027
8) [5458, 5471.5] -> 0.035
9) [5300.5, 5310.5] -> -0.112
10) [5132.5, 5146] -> 0.004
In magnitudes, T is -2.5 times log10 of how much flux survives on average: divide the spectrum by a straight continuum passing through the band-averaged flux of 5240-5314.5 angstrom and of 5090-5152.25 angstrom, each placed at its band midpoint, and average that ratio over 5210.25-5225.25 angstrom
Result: 0.03 mag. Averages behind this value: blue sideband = 4.92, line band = 4.98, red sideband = 5.25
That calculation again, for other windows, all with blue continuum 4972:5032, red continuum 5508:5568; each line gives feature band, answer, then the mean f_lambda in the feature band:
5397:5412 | 0.071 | 5.08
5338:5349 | 0.006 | 5.3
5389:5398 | 0.056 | 5.14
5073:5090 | 0.020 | 4.82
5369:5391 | -0.032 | 5.55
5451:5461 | 0.033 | 5.34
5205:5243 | 0.039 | 4.96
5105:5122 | -0.061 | 5.25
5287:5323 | -0.054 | 5.54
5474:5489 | 0.020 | 5.45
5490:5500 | -0.005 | 5.6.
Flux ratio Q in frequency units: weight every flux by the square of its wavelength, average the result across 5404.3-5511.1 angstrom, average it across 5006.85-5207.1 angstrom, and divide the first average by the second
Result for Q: 1.32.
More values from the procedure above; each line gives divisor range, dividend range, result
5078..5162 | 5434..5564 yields 1.31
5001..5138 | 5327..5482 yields 1.26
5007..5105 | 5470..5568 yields 1.37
